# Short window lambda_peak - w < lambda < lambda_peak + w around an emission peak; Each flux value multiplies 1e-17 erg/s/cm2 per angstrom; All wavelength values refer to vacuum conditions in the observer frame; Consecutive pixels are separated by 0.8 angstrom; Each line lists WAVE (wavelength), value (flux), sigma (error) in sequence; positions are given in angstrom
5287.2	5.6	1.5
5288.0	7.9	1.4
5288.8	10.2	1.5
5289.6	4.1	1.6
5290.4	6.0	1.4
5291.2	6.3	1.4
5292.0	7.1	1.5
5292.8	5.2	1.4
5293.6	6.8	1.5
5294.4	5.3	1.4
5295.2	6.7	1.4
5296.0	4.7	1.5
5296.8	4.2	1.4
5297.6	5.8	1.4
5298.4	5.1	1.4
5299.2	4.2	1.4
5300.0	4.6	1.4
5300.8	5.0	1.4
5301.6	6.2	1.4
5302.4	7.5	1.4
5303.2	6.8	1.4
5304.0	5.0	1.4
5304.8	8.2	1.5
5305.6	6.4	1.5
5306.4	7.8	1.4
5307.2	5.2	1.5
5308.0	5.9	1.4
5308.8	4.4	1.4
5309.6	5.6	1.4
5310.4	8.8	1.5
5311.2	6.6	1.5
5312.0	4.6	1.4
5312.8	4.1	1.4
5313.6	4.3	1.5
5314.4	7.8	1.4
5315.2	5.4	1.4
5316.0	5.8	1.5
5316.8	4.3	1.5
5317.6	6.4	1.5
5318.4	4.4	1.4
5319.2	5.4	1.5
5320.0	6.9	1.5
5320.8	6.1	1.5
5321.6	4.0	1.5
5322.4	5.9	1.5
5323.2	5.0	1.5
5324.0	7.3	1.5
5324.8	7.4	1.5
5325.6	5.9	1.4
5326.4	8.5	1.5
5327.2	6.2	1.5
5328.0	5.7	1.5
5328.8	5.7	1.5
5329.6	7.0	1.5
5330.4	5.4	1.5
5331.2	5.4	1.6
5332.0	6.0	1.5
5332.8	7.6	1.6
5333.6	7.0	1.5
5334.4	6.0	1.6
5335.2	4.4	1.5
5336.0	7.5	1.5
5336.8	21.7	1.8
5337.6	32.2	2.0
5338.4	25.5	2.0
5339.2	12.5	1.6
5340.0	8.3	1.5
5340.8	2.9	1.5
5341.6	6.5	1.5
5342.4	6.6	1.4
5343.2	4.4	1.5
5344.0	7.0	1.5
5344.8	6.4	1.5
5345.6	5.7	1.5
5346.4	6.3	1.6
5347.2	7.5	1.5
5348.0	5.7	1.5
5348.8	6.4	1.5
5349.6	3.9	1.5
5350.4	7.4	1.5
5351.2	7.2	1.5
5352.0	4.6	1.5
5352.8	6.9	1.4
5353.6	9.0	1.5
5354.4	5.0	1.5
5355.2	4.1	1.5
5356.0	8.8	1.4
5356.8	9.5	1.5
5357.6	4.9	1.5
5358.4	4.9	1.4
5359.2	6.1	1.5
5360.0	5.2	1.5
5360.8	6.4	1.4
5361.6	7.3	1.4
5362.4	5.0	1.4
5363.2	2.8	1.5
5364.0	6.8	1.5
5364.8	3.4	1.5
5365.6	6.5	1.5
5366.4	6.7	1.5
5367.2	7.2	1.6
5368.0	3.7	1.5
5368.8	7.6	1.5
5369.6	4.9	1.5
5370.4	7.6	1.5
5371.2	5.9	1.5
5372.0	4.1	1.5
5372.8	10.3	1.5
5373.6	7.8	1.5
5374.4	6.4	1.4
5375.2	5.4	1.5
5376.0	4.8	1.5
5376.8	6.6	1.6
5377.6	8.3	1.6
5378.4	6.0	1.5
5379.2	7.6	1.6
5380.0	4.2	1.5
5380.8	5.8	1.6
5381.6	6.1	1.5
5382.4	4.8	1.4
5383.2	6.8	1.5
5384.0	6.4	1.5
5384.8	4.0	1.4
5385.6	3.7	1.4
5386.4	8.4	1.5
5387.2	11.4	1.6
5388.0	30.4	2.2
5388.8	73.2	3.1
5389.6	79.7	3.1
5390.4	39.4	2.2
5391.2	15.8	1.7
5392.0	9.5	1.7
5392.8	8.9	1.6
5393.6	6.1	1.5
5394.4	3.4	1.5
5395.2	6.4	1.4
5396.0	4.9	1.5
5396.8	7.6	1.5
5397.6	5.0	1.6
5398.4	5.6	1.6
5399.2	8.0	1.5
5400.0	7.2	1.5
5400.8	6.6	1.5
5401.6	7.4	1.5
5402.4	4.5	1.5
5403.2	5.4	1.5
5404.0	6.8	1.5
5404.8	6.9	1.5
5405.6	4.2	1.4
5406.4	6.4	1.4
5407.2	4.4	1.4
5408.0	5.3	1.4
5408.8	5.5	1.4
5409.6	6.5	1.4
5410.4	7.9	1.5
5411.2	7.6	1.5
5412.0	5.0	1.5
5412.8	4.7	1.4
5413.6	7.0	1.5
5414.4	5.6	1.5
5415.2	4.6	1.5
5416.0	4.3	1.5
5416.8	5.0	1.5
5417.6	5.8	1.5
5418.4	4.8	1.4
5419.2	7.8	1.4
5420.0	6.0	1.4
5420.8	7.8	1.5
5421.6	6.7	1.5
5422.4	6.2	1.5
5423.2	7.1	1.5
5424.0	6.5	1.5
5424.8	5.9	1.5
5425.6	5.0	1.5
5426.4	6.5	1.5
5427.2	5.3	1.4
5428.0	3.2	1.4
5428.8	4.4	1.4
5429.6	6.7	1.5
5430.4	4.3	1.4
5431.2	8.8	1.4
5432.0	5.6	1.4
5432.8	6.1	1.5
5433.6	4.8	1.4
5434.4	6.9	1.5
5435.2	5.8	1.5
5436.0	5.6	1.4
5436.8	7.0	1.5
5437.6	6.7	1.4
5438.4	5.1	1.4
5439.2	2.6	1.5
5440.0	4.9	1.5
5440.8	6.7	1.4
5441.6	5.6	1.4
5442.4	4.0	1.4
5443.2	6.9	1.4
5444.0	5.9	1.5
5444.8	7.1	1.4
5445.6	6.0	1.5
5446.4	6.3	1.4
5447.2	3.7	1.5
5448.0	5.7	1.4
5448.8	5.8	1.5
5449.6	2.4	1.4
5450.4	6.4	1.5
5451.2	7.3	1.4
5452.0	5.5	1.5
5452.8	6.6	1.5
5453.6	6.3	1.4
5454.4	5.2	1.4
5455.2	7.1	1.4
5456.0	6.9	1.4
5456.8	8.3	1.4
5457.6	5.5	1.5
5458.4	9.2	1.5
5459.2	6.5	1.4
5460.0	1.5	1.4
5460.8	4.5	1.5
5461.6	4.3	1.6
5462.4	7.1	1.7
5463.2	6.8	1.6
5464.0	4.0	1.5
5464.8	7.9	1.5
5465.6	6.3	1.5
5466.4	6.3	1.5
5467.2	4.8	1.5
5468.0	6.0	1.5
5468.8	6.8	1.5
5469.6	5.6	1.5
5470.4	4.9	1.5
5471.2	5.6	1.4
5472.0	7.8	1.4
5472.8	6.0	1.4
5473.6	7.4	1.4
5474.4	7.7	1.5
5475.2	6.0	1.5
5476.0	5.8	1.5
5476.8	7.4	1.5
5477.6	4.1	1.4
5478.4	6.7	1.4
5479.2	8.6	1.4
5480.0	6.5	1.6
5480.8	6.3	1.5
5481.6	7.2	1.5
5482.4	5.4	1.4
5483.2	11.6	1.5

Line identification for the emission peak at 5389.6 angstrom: [O III]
